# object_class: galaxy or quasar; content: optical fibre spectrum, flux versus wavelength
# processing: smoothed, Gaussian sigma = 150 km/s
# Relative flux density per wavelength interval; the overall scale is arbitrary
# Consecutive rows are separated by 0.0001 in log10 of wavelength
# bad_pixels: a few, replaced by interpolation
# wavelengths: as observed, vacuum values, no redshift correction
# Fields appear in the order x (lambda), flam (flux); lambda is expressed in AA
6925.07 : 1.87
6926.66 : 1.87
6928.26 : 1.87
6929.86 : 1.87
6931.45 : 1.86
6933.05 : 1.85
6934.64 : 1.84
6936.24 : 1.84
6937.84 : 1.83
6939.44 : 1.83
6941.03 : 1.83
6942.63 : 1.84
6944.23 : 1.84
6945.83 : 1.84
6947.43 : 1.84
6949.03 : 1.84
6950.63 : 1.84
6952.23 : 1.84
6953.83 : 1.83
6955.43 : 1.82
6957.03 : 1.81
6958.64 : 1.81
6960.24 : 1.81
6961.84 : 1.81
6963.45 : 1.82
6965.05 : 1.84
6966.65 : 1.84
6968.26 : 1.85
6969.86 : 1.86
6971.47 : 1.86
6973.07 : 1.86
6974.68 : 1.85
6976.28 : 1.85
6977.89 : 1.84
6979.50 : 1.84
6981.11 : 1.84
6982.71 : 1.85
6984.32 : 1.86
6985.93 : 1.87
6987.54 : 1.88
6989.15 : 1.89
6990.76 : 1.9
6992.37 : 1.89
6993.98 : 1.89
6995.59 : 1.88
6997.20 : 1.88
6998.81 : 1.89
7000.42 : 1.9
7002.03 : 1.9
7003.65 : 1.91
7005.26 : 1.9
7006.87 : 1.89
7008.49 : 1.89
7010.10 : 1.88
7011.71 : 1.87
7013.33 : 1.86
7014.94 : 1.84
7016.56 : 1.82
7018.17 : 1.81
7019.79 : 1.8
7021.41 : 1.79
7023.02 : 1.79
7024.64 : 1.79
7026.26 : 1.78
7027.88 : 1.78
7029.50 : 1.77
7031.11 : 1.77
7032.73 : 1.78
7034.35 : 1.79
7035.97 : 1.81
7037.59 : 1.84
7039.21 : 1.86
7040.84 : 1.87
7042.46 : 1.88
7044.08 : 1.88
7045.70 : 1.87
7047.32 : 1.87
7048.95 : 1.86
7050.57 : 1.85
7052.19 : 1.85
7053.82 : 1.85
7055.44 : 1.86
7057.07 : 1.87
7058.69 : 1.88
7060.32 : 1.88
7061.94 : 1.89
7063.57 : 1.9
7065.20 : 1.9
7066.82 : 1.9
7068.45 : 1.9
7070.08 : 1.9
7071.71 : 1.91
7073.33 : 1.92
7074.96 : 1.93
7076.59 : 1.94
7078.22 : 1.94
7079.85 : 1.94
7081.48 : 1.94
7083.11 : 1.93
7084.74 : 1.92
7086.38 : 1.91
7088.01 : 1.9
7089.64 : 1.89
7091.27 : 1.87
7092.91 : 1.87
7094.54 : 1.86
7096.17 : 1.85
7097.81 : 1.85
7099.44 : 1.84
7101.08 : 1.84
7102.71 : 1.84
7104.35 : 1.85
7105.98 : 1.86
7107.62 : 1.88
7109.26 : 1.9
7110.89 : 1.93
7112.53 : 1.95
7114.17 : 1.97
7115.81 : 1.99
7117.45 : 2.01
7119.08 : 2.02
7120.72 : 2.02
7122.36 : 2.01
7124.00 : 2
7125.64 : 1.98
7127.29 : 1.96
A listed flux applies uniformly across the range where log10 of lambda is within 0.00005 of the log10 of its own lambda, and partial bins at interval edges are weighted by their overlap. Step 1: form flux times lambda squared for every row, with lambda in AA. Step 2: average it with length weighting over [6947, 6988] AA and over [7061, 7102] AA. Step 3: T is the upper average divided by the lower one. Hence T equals 1.1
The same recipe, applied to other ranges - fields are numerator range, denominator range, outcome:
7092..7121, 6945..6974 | 1.08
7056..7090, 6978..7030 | 1.05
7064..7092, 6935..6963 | 1.09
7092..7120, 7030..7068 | 1.04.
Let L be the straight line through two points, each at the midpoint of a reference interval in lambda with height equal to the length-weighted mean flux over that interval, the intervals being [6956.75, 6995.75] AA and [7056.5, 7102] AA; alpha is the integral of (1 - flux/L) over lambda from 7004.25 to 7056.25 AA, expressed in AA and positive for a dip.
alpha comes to 1.1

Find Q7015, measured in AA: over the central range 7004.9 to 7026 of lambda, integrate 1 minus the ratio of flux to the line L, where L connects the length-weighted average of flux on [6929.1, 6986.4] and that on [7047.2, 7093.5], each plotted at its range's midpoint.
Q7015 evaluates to 0.3 AA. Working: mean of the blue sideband 1.84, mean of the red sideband 1.9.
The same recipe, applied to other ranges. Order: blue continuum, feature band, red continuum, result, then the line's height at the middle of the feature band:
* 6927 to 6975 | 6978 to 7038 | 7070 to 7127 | 0.8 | 1.87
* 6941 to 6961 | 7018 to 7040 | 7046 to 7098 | 0.9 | 1.87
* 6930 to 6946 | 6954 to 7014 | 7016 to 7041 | -1.3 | 1.82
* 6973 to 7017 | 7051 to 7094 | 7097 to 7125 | 0.2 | 1.91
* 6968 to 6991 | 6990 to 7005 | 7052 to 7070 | -0.2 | 1.86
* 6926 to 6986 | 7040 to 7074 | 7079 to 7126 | 0.2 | 1.89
